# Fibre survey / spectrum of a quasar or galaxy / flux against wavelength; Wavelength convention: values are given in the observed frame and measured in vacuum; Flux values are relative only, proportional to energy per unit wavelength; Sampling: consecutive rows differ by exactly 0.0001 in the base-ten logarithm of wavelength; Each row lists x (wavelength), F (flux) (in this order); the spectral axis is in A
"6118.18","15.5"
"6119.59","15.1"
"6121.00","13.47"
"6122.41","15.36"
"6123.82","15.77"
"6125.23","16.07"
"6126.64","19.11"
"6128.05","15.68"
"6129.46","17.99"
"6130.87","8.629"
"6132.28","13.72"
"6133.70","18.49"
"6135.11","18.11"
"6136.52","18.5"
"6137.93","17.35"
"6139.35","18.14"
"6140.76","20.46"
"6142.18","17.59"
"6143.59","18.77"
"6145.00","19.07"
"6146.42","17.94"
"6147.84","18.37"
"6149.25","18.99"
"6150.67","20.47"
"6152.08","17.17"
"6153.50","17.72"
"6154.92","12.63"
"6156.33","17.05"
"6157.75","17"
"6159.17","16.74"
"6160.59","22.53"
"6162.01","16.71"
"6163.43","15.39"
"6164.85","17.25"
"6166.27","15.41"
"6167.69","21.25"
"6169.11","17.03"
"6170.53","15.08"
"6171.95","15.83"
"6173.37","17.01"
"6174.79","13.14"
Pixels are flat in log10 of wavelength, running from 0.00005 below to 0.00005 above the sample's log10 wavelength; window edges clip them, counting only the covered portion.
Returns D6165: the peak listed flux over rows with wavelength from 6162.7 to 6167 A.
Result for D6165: 17.25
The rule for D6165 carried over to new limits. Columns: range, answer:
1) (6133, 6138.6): 18.5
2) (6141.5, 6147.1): 19.07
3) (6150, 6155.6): 20.47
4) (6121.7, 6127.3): 19.11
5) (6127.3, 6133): 17.99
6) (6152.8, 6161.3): 22.53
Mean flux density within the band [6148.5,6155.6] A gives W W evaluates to 17.4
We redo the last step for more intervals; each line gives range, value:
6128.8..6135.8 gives 15.4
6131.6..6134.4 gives 16.1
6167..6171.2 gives 17.8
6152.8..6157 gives 15.8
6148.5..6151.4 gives 19.7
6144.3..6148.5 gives 18.4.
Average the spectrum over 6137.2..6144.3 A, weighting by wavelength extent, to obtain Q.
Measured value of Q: 18.5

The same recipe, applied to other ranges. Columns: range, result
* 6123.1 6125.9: 15.9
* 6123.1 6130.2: 16.9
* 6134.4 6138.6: 18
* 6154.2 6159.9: 15.9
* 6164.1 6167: 16.3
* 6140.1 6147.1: 18.8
